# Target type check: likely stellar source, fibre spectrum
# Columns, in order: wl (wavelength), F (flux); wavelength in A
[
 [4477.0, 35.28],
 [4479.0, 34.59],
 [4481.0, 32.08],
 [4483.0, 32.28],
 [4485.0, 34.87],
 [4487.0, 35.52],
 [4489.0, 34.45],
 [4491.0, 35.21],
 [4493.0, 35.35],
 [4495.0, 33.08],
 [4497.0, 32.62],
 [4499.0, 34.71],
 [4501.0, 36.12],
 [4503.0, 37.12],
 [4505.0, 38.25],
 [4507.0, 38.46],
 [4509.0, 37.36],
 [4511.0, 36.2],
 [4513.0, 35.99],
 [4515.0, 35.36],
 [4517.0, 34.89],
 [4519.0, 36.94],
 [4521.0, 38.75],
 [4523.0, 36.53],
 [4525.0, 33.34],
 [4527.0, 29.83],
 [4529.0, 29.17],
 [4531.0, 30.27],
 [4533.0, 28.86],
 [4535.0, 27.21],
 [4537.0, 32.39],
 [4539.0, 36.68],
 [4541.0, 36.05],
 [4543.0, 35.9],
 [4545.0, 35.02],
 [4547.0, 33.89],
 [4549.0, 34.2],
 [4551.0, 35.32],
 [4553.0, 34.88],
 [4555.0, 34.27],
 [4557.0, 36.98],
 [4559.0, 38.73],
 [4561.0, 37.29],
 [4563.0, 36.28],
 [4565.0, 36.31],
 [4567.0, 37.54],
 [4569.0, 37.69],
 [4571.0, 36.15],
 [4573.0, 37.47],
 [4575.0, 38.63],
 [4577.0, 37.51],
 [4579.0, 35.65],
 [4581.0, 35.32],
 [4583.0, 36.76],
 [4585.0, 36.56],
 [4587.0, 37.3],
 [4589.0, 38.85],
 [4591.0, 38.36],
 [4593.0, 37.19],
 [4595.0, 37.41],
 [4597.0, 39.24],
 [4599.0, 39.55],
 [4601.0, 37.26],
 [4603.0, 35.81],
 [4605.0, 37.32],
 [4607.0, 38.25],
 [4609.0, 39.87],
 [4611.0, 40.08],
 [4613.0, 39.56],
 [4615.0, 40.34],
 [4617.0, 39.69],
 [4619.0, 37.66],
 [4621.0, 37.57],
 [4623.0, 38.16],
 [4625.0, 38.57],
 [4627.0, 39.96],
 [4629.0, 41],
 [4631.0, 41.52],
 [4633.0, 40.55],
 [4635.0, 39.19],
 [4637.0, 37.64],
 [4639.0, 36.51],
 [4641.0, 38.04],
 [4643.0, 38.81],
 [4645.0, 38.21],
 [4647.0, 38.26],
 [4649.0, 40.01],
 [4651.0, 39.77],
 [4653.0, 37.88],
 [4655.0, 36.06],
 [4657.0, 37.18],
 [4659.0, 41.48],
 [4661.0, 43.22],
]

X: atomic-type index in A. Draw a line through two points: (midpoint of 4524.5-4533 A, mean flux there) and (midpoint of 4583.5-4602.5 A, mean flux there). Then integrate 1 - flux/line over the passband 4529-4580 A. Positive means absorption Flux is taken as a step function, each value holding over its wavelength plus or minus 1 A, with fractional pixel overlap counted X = -2.7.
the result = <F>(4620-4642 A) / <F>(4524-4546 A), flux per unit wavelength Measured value 1.21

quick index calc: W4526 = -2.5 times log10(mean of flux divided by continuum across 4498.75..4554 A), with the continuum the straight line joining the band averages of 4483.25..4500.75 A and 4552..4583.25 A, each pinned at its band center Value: 0.03 mag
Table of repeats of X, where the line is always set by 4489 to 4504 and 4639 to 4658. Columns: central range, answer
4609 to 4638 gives -1.4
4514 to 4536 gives 1.6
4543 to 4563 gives 0.2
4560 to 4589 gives -0.3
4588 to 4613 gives -0.8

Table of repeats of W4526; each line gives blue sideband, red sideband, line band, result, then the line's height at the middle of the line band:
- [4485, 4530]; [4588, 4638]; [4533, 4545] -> 0.092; 36.3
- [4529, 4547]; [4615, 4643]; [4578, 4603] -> -0.032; 36.3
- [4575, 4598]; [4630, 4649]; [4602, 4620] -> -0.020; 38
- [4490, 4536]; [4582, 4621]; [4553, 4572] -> -0.004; 36.6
